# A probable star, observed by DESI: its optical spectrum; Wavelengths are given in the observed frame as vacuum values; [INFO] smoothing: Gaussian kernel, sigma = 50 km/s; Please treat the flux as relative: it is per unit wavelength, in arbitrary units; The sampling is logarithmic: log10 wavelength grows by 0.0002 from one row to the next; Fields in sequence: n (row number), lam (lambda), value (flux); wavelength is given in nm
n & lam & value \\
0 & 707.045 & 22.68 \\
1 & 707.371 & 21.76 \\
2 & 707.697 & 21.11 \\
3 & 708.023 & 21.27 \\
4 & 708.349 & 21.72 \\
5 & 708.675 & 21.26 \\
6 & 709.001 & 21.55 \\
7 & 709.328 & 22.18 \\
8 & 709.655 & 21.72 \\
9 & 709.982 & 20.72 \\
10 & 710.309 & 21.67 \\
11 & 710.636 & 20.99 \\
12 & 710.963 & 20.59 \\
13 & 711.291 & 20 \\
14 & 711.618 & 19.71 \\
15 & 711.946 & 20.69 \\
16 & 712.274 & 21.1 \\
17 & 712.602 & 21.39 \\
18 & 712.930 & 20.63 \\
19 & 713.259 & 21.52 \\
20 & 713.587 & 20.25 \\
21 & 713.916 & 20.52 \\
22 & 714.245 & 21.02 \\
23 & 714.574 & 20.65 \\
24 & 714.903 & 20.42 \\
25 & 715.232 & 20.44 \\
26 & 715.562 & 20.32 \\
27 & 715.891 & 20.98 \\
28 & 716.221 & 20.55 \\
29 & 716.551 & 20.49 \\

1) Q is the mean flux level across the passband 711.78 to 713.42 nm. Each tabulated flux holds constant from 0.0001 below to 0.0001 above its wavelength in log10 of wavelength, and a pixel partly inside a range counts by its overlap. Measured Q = 21.1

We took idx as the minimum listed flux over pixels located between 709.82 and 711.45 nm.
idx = 20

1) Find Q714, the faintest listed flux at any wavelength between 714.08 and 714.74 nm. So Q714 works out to 20.65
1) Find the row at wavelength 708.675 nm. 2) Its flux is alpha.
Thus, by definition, 21.26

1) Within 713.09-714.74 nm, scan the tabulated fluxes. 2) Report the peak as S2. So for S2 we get 21.52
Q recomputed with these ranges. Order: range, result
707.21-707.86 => 21.4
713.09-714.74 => 20.8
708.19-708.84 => 21.5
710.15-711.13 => 21.1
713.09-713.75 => 20.9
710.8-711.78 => 20.1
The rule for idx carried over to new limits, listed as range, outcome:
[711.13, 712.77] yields 19.71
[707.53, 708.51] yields 21.11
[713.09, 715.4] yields 20.25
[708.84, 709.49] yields 21.55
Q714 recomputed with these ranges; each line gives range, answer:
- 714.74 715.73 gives 20.32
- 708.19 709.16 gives 21.26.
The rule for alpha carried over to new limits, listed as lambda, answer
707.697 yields 21.11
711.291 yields 20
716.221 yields 20.55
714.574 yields 20.65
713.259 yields 21.52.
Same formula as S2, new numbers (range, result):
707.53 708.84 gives 21.72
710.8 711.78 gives 20.59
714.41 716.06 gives 20.98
